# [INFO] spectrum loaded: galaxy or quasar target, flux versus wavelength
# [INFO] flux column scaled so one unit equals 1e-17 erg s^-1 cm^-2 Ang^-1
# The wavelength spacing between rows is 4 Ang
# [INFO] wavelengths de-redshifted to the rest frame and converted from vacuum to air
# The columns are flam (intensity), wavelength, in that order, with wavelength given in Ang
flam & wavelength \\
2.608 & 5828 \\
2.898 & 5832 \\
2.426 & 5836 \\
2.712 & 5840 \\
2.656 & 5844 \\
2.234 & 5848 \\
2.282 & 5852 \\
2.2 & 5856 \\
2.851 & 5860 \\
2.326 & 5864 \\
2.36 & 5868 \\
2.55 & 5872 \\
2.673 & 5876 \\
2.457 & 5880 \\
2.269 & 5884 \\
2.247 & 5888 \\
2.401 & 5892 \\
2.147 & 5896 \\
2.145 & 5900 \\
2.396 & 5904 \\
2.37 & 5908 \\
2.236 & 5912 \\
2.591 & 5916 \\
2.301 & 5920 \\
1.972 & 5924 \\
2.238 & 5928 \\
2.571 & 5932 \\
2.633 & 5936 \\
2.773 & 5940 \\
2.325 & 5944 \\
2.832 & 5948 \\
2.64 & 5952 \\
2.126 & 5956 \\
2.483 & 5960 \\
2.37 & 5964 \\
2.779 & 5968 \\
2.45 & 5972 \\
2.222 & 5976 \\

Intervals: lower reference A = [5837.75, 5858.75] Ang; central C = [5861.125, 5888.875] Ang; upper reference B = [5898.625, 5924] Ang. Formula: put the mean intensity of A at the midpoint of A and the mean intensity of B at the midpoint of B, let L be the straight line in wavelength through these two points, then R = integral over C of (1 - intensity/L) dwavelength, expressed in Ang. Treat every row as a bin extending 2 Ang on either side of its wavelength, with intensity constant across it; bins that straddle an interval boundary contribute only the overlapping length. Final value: -0.6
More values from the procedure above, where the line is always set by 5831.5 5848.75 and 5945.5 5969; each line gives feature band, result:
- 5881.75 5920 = 3.6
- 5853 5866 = 0.6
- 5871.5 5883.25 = 0.2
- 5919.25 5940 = 1.2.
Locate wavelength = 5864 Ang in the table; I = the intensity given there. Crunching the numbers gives 2.326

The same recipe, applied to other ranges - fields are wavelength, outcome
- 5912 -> 2.236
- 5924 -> 1.972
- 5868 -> 2.36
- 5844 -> 2.656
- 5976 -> 2.222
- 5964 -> 2.37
